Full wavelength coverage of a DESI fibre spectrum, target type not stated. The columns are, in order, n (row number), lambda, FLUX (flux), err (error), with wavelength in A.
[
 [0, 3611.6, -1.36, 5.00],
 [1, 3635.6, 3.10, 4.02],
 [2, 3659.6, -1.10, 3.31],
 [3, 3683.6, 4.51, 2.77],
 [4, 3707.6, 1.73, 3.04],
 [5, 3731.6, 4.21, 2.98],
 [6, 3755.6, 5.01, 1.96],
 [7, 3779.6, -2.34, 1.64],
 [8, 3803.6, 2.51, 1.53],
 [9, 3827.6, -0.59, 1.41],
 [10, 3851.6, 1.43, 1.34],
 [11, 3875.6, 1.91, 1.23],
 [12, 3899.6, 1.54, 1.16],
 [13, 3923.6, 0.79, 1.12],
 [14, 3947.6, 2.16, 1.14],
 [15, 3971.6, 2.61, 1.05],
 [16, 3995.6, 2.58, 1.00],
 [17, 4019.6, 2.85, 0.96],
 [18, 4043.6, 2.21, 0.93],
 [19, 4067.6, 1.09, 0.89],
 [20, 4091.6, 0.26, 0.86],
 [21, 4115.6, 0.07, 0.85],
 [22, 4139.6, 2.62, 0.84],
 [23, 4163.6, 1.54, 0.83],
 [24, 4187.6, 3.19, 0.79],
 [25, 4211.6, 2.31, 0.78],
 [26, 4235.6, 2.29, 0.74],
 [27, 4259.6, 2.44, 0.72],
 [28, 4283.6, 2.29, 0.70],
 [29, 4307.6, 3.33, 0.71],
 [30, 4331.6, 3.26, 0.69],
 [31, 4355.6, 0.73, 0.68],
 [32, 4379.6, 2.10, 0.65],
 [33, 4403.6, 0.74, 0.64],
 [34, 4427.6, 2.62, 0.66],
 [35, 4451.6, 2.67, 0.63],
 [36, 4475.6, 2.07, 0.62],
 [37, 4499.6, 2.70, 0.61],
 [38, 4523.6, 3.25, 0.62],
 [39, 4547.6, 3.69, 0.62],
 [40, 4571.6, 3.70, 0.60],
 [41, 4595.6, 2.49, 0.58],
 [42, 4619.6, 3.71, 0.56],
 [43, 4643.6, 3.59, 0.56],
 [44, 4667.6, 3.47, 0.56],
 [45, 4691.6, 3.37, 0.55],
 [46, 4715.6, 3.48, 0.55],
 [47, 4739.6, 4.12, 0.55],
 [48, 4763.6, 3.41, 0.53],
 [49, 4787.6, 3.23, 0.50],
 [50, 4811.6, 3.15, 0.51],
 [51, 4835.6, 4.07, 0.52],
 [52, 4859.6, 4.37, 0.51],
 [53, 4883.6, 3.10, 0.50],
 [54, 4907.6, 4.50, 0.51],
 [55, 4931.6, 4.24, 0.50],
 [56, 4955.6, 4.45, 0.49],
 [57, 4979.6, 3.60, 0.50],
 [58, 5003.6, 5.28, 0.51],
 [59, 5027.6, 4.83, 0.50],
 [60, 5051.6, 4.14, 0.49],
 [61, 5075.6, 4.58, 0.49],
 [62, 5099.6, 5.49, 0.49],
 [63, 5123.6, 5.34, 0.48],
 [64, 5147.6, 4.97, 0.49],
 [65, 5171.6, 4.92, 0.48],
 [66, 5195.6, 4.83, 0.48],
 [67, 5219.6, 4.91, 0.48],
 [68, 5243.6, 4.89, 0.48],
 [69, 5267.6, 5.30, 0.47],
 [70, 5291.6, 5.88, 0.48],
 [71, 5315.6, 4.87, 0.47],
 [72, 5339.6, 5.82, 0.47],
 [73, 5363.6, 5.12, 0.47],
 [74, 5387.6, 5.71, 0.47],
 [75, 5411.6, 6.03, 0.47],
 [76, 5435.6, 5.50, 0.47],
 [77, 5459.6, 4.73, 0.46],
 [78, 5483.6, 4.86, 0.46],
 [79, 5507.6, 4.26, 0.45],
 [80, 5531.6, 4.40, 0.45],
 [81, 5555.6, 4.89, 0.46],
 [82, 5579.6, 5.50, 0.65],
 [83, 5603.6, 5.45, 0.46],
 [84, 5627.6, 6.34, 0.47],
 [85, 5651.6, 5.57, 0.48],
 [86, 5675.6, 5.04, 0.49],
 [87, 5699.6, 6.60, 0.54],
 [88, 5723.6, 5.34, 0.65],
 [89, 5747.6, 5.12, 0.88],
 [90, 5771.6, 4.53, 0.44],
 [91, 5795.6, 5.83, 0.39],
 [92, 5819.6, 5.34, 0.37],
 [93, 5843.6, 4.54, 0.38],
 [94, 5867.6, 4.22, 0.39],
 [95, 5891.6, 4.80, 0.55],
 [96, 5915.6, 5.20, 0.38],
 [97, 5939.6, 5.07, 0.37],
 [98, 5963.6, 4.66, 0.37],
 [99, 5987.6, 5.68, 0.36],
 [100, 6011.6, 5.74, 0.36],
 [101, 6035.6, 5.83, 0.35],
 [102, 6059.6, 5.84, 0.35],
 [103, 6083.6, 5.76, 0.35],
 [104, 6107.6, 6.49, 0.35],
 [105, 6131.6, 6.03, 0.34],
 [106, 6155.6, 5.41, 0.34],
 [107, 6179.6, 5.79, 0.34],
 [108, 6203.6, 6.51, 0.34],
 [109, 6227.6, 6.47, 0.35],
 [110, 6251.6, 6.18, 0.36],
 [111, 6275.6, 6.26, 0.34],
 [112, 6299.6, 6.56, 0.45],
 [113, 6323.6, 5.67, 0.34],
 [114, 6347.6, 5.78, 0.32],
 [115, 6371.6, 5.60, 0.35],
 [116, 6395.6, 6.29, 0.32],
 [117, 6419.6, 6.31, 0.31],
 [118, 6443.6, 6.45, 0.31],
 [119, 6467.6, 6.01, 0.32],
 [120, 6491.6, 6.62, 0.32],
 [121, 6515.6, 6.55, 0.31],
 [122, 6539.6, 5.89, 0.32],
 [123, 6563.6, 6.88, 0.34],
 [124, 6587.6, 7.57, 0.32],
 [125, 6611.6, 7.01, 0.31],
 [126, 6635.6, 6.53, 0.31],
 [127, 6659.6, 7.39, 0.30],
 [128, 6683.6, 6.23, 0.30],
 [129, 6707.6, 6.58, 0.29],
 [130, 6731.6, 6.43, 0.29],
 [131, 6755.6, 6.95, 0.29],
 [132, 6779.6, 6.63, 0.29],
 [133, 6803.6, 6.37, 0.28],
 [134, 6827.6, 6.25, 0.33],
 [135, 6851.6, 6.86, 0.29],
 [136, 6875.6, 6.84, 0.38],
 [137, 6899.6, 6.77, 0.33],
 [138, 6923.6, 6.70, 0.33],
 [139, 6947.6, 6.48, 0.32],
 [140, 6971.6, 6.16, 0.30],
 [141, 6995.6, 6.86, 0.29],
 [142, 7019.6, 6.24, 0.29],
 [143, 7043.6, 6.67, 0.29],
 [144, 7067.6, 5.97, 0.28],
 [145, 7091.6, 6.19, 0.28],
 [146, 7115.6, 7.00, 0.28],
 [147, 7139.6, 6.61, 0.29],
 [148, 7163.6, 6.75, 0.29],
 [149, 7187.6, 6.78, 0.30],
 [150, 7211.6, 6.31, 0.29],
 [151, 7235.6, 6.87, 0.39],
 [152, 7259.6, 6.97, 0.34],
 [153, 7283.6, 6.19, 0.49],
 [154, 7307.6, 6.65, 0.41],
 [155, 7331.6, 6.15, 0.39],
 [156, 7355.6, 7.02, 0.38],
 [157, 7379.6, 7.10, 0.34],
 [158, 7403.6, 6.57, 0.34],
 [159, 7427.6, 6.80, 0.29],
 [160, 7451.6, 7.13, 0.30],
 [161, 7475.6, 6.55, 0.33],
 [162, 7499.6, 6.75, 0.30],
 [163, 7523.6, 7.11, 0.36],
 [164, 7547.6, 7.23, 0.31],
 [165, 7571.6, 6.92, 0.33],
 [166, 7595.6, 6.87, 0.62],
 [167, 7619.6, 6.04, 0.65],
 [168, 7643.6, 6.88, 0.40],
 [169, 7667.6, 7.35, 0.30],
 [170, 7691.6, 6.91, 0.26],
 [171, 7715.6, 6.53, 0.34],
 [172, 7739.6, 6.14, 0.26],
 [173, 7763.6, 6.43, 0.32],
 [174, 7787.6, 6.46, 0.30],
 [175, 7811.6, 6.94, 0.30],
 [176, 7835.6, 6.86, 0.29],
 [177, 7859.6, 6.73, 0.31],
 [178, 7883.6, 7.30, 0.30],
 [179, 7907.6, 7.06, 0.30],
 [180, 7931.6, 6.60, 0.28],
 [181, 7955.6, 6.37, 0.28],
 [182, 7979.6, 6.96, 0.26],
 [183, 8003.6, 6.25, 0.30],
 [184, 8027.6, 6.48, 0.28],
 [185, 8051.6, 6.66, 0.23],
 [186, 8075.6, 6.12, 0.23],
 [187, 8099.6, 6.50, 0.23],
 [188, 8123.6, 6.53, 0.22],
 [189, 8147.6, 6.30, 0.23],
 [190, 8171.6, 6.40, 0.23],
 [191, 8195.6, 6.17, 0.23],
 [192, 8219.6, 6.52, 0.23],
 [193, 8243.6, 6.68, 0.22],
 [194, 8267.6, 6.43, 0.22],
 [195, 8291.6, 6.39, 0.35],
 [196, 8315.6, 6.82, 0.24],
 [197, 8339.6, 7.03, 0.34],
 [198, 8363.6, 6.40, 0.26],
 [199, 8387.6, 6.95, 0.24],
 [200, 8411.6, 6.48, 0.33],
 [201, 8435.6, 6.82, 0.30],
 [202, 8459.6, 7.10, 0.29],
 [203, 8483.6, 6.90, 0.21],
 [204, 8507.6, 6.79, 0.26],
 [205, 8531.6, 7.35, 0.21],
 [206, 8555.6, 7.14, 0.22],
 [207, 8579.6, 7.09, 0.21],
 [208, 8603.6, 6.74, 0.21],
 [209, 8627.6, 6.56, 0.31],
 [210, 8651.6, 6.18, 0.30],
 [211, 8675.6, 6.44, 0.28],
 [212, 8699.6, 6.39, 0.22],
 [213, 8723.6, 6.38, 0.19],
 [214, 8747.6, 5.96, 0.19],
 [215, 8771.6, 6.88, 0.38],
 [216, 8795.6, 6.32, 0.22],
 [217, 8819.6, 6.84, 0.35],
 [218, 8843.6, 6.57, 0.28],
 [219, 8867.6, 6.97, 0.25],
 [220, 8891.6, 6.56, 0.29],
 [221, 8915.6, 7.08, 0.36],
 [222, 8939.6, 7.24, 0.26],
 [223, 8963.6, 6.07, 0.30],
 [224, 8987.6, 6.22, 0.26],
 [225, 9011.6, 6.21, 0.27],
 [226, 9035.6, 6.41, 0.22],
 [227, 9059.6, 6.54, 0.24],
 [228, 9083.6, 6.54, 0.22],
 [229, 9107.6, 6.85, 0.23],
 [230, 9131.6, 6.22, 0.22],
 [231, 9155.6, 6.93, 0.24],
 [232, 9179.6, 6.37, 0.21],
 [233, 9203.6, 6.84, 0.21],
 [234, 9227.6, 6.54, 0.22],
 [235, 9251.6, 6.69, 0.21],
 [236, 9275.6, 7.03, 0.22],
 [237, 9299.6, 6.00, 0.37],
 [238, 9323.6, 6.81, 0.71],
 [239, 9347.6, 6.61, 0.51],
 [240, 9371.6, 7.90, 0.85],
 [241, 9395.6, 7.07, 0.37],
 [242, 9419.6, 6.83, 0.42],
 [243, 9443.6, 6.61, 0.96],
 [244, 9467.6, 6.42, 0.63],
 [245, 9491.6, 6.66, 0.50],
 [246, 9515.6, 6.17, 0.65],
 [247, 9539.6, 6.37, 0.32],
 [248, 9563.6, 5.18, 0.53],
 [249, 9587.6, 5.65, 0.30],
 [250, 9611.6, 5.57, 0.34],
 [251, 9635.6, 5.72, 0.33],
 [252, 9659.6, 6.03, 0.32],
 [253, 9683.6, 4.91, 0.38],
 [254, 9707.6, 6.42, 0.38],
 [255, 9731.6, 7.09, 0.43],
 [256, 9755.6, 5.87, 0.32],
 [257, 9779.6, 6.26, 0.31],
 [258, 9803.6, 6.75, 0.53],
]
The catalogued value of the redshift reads 0.13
